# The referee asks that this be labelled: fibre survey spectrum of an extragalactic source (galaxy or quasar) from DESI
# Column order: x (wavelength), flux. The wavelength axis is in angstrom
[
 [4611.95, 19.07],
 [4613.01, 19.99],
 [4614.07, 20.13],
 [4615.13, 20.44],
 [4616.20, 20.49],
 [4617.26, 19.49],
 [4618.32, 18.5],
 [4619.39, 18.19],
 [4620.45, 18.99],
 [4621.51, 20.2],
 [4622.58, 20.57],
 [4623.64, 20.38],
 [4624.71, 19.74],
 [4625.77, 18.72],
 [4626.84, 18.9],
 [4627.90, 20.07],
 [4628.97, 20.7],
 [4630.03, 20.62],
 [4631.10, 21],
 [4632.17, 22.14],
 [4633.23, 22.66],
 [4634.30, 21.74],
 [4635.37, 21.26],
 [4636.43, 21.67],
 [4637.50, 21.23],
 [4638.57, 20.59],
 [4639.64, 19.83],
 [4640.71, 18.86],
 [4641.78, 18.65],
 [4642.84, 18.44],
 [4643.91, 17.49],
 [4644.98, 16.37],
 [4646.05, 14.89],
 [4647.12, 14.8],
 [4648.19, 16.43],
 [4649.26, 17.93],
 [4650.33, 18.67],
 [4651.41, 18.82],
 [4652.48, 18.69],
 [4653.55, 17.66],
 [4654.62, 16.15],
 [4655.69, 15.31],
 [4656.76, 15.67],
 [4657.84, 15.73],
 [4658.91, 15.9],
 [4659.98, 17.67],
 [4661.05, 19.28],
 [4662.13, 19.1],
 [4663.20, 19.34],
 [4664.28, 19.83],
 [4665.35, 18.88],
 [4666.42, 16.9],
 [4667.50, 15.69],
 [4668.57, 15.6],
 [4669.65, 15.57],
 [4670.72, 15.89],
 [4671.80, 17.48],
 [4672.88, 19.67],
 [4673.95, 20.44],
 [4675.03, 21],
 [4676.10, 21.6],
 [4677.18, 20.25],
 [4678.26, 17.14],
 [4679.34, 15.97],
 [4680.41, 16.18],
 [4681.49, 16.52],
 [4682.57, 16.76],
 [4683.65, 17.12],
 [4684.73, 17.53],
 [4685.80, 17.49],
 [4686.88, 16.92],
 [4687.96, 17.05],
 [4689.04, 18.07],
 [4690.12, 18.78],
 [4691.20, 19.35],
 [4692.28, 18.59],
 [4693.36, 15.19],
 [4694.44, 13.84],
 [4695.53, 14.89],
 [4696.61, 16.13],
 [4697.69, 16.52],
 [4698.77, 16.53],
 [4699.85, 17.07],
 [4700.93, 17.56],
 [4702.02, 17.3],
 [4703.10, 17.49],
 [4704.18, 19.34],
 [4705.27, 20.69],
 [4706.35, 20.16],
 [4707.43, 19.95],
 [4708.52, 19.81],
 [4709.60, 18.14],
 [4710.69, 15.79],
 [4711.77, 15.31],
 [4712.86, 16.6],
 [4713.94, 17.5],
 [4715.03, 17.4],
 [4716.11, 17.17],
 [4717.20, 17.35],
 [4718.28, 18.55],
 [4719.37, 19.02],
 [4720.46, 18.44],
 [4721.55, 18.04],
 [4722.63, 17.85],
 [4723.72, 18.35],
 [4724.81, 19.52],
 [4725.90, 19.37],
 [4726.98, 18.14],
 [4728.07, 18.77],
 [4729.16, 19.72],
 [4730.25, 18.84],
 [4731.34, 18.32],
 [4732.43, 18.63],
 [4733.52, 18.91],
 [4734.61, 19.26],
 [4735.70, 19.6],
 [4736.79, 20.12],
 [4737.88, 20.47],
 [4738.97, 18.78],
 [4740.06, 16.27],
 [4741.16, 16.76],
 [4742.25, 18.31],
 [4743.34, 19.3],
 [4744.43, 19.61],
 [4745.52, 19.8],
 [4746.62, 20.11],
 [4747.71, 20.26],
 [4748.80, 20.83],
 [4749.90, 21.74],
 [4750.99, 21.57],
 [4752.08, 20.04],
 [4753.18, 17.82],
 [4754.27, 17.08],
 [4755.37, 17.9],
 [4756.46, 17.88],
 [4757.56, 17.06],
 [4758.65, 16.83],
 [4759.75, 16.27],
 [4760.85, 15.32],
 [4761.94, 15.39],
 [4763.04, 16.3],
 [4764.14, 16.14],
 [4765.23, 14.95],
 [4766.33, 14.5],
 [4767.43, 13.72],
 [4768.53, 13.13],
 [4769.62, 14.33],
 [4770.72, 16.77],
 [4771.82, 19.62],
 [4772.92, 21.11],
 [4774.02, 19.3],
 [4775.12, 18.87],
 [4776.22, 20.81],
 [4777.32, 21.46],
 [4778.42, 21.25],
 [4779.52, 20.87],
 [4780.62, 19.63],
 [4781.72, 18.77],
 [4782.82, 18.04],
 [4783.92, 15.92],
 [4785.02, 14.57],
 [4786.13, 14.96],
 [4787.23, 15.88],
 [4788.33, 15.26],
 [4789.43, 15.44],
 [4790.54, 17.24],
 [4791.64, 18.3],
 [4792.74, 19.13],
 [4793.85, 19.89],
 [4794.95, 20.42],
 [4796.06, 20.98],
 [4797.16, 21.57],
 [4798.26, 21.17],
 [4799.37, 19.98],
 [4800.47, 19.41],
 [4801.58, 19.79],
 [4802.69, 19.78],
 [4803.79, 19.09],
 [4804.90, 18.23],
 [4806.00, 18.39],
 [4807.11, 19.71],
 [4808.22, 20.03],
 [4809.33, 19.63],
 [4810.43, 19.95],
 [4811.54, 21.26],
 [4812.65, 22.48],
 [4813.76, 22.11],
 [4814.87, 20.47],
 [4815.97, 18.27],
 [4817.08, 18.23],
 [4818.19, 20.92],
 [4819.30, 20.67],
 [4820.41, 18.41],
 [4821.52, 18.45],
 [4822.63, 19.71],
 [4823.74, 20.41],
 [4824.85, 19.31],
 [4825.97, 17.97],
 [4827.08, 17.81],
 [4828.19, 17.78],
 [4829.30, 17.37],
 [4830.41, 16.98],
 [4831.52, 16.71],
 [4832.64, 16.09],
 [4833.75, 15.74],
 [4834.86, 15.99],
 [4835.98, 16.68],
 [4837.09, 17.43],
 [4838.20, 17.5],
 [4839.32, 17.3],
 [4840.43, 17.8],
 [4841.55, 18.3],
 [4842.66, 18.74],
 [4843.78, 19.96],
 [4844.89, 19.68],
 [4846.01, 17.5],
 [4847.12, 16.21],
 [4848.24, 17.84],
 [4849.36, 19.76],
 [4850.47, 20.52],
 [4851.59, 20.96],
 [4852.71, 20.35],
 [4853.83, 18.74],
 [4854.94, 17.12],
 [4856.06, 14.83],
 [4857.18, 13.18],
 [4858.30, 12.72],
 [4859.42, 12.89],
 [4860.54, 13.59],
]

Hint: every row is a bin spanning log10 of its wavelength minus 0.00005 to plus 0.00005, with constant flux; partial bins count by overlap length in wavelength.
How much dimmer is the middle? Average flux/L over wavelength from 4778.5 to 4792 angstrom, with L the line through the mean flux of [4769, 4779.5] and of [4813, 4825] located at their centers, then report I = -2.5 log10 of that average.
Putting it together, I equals 0.13 mag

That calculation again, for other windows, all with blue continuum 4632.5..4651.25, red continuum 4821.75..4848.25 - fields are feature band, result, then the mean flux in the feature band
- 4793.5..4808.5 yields -0.11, 19.9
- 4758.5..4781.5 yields 0.04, 17.5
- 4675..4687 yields 0.06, 17.8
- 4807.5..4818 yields -0.13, 20.3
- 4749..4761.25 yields 0.00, 18.2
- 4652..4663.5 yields 0.09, 17.3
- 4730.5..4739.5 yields -0.05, 19.3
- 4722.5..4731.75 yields -0.02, 18.8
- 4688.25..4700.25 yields 0.11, 16.8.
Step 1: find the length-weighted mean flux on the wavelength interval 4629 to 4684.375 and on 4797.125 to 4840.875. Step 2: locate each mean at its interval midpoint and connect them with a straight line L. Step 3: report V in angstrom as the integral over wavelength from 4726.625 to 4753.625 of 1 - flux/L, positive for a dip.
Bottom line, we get -1.0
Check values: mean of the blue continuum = 18.3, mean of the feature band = 19.3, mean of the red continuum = 18.9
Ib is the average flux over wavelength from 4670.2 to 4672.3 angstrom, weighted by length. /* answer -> 16.6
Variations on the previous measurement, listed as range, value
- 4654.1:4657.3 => 15.7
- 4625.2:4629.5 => 19.6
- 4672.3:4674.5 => 20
